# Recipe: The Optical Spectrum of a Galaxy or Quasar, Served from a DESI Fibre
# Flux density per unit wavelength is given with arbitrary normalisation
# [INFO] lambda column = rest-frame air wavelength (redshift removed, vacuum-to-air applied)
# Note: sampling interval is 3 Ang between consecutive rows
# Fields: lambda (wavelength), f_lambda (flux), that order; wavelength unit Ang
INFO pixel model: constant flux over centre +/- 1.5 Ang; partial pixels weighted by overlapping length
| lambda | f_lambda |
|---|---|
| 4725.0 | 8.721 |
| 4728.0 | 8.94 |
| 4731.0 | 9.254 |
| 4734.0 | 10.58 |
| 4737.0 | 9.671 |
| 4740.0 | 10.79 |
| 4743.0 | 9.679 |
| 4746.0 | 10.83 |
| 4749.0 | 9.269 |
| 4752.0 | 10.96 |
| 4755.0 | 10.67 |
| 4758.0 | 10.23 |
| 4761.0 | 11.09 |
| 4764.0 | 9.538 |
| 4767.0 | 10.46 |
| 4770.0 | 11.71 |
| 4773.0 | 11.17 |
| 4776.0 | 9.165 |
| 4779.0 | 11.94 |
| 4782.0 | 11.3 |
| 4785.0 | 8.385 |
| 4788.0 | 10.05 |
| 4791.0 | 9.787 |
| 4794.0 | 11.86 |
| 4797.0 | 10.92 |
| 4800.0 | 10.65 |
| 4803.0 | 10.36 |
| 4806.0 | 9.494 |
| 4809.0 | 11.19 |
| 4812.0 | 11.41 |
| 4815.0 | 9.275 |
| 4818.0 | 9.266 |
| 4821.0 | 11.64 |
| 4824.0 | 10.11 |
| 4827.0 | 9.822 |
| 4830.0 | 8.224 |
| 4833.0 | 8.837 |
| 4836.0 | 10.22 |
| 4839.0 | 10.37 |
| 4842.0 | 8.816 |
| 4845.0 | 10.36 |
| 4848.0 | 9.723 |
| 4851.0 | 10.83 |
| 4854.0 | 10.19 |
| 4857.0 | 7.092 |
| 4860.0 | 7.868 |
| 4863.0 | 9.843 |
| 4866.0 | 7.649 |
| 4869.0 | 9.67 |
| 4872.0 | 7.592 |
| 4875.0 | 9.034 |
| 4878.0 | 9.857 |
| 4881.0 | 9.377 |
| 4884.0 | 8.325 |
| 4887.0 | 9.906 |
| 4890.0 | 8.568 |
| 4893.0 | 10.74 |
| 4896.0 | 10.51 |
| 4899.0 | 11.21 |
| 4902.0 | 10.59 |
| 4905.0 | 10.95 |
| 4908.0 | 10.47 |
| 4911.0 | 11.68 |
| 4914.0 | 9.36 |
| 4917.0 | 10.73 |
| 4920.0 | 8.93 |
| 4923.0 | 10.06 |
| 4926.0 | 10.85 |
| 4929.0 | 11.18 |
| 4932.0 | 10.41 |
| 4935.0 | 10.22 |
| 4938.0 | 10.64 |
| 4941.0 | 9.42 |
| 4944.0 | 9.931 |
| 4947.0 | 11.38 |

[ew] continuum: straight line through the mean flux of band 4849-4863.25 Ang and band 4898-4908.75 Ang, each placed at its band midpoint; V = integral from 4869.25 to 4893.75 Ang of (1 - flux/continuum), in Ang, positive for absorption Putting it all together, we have 2.15 Ang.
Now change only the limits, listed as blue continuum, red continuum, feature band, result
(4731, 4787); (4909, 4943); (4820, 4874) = 5.2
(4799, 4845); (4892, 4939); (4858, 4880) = 3.2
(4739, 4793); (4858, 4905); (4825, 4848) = 0.6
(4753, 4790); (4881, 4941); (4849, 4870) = 2.6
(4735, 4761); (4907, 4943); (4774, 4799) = -0.3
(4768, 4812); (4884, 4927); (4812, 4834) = 1.6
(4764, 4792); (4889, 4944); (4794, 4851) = 1.6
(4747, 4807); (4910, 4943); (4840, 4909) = 5.5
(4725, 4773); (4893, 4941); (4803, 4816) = -0.1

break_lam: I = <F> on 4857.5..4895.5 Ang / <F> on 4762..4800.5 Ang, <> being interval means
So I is 0.86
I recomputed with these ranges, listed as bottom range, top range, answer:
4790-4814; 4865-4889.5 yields 0.84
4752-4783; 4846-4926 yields 0.90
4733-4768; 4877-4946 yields 0.99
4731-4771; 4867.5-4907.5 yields 0.94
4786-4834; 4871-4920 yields 0.98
